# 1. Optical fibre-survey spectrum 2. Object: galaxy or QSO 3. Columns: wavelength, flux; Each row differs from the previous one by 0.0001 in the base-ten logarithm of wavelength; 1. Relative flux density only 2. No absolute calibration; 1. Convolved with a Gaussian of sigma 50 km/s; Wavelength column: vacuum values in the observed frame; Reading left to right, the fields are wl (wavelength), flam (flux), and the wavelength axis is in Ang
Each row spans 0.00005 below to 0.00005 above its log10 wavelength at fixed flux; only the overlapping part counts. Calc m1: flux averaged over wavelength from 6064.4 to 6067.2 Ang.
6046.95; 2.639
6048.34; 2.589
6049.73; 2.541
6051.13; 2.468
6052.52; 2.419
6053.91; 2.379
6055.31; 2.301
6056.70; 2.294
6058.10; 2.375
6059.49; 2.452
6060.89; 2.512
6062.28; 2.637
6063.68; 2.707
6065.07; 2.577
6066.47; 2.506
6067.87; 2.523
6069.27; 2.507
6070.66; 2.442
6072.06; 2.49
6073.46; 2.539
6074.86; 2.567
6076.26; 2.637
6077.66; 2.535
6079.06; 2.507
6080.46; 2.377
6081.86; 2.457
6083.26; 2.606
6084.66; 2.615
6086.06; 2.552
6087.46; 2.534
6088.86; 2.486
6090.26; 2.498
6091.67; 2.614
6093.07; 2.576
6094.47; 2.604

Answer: 2.54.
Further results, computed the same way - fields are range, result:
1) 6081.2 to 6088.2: 2.56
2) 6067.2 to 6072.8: 2.49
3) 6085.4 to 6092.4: 2.54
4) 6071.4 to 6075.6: 2.53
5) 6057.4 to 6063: 2.49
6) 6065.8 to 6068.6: 2.51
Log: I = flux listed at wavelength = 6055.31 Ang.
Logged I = 2.301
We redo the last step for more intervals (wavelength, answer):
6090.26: 2.498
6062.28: 2.637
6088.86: 2.486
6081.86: 2.457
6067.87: 2.523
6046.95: 2.639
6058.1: 2.375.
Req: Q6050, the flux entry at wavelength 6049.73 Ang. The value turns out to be 2.541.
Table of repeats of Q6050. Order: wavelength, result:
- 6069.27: 2.507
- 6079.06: 2.507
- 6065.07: 2.577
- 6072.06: 2.49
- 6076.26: 2.637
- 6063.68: 2.707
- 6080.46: 2.377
